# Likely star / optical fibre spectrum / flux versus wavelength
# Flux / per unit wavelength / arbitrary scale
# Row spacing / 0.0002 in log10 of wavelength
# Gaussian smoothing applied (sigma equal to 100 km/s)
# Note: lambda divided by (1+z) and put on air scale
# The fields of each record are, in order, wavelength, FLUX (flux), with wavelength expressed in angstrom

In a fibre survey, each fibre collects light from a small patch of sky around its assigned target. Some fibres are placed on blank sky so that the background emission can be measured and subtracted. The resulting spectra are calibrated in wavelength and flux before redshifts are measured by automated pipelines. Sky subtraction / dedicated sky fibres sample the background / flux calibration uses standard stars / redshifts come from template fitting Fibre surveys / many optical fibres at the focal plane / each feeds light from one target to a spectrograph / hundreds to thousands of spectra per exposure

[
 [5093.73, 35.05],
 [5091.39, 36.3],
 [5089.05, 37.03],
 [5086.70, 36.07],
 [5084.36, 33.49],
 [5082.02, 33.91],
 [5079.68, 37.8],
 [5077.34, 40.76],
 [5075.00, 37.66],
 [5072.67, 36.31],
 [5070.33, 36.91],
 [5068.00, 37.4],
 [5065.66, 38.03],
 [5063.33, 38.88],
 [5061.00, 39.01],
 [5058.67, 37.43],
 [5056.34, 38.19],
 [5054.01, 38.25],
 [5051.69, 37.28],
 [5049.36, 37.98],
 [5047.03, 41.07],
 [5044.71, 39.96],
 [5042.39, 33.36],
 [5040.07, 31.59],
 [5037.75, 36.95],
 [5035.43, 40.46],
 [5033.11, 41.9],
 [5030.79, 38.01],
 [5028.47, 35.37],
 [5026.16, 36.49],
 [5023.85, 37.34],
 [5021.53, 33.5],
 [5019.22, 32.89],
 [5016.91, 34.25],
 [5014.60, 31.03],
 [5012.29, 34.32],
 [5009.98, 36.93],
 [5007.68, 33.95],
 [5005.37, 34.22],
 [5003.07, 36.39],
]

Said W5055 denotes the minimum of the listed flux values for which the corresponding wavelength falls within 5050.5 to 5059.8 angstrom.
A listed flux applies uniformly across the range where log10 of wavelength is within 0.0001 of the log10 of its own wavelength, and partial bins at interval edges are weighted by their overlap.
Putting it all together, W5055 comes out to 37.28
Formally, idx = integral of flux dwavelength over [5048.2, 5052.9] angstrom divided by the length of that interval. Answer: 37.7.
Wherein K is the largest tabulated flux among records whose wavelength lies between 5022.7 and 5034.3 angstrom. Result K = 41.9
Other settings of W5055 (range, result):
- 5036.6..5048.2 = 31.59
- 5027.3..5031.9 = 35.37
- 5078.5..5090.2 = 33.49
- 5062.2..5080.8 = 36.31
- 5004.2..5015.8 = 31.03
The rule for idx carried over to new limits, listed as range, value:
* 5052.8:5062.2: 38.2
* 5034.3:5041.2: 36.3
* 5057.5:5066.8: 38.3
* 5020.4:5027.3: 35.8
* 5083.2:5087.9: 34.8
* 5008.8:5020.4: 33.9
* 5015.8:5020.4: 33.6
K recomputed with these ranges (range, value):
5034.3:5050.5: 41.07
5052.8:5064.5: 39.01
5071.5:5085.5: 40.76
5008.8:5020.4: 36.93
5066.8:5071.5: 37.4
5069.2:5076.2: 37.66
